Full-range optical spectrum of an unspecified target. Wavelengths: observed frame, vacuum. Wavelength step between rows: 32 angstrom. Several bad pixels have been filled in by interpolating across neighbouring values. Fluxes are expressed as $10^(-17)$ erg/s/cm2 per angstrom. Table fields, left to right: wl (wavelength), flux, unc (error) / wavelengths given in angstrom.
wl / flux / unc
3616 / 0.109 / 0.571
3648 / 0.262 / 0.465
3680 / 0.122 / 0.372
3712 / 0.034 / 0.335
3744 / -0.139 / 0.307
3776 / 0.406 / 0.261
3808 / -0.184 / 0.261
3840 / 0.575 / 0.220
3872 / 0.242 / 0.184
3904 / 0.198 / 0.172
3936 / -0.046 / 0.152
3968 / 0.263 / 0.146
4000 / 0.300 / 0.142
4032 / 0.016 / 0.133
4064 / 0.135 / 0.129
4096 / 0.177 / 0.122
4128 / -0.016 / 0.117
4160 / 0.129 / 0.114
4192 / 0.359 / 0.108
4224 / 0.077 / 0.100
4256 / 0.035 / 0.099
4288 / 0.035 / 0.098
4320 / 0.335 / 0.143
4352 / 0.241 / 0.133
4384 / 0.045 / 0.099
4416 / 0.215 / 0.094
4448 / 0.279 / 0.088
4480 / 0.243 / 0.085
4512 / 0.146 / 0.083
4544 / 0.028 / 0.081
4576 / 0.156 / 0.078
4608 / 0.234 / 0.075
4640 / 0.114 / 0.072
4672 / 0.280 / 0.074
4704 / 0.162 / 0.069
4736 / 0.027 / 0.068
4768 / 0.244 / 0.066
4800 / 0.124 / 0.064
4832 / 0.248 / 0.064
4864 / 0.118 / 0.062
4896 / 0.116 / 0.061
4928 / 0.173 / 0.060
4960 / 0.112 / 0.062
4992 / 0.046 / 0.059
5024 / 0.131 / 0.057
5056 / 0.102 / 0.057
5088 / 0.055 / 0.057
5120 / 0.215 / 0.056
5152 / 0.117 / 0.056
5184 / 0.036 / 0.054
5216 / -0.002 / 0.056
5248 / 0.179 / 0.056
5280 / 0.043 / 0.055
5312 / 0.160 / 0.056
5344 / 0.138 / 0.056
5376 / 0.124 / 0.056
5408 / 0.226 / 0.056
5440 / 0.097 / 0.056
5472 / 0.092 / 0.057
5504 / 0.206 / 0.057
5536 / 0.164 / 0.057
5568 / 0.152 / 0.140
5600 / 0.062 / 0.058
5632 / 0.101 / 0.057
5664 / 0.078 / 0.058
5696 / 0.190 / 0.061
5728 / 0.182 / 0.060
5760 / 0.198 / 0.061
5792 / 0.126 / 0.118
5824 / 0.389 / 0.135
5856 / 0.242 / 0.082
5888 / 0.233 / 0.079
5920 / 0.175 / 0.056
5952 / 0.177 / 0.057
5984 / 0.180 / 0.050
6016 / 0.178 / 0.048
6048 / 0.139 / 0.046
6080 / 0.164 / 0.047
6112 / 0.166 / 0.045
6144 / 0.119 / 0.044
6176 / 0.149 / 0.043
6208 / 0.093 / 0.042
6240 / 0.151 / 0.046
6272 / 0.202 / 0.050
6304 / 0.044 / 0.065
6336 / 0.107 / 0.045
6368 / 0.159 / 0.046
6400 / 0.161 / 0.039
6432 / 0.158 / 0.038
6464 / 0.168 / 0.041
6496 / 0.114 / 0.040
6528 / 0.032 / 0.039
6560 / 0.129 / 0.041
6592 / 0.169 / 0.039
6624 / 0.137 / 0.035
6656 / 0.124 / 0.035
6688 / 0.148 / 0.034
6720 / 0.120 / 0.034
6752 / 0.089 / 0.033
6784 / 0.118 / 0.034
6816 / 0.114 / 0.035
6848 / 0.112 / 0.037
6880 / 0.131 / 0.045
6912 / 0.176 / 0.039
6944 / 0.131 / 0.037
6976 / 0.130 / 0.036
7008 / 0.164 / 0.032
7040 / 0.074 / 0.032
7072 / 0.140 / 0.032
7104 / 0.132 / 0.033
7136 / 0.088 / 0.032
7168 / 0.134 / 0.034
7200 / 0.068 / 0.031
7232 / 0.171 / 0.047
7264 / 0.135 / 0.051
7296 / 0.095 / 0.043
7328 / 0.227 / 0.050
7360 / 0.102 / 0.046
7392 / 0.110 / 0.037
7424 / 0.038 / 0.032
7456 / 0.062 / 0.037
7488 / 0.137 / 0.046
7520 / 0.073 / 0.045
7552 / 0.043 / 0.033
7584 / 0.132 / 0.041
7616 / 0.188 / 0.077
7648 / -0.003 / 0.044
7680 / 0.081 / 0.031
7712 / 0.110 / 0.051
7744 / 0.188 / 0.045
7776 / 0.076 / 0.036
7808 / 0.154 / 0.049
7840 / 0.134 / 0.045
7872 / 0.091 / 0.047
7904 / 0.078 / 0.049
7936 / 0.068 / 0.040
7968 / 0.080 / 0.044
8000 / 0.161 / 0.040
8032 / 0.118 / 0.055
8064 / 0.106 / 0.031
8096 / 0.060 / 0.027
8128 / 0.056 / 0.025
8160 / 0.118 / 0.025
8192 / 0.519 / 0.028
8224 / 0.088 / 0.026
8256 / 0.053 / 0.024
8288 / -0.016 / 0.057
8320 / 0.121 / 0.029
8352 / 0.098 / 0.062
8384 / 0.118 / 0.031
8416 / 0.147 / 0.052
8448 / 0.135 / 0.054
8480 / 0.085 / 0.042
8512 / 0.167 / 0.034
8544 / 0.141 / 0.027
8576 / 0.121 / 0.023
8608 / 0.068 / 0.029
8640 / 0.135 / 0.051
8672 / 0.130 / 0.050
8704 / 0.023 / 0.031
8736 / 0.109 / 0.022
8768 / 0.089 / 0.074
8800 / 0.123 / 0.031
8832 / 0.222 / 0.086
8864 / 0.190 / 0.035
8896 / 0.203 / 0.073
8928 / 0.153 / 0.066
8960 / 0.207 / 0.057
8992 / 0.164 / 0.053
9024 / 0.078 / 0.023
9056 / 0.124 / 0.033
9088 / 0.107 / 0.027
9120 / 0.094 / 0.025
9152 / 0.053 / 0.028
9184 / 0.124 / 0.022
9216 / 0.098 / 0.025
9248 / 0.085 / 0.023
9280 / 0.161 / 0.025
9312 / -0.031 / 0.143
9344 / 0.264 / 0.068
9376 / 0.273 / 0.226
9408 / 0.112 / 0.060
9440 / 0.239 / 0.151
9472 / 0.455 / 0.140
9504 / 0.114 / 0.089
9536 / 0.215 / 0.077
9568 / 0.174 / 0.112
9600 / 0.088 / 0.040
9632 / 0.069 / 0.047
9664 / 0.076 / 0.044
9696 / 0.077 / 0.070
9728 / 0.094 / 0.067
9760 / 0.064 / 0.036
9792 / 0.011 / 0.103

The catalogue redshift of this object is 1.20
